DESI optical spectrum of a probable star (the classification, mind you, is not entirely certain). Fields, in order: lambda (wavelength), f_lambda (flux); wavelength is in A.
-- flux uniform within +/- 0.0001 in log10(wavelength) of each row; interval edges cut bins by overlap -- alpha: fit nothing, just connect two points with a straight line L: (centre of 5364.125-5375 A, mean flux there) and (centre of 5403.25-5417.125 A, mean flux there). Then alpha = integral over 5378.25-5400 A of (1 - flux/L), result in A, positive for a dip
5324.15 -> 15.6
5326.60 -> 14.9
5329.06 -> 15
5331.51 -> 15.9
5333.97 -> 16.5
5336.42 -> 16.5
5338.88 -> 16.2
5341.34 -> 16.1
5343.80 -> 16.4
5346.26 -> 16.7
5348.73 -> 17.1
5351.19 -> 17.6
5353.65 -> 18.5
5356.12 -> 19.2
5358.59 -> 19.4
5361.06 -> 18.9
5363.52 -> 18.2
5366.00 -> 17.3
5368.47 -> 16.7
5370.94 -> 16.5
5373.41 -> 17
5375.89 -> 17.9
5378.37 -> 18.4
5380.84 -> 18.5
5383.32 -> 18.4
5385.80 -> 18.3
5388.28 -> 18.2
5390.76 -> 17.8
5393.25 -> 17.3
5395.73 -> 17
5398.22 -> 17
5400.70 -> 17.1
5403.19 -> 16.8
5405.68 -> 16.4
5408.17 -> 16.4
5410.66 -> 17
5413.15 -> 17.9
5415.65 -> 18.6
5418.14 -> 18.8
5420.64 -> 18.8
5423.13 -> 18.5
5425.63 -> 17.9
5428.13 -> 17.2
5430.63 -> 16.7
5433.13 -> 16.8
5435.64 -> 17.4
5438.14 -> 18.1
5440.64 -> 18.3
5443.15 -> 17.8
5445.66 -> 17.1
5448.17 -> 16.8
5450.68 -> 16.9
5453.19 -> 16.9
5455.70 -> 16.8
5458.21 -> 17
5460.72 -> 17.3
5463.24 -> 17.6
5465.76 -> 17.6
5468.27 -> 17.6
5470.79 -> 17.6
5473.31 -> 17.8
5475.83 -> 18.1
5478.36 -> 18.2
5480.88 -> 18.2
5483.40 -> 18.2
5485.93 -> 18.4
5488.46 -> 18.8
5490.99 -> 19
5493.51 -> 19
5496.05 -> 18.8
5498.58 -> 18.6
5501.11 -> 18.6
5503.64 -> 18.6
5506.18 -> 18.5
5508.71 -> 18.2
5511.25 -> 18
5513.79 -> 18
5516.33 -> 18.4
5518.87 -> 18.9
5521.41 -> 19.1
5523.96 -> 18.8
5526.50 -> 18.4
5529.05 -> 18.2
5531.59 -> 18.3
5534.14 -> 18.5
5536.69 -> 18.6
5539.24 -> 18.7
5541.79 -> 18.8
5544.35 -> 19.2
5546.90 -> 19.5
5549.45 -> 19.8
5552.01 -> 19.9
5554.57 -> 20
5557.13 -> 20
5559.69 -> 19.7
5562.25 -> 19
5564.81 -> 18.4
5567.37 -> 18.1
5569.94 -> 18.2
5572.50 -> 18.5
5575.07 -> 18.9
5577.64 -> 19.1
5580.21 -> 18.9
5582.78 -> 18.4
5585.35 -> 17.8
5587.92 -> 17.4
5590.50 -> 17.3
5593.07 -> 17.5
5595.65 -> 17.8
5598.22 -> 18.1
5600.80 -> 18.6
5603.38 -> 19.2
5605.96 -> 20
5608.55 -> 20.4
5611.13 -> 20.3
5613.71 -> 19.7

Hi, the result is -0.9 A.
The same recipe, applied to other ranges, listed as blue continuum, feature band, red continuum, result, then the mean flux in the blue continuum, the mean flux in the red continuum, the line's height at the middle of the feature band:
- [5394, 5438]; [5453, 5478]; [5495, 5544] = 0.7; 17.4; 18.5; 18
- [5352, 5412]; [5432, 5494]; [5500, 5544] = 1.5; 17.7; 18.5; 18.2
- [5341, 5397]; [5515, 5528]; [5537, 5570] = 0.2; 17.7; 19.2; 18.9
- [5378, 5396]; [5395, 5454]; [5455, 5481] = 1.3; 18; 17.6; 17.8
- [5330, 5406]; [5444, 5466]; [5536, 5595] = 1.1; 17.4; 18.8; 18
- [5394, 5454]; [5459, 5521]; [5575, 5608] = -1.5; 17.4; 18.4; 17.8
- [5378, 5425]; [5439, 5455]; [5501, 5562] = 0.7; 17.7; 18.9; 18.1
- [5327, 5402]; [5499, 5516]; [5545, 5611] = 0.0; 17.4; 18.8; 18.4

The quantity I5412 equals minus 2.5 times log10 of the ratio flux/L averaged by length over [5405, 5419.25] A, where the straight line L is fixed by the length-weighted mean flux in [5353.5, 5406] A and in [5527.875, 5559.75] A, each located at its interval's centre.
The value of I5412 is 0.03 mag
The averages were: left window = 17.8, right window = 19.2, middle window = 17.6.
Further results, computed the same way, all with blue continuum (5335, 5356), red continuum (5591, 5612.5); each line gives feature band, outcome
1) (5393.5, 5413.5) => 0.03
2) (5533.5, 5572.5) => -0.03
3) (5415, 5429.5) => -0.04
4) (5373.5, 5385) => -0.06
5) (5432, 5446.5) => 0.01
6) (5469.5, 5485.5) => 0.00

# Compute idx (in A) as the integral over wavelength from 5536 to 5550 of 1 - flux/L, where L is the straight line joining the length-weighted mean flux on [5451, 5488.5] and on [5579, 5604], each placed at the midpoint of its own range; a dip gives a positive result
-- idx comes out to -0.91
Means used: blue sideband 17.7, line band 19.1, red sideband 18.1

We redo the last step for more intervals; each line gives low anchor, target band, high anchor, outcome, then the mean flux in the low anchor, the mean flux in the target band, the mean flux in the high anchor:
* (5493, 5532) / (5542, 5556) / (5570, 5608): -0.86 A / 18.5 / 19.6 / 18.4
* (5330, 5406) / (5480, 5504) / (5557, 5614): -0.62 A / 17.4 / 18.6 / 18.7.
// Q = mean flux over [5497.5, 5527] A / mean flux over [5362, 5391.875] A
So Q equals 1.04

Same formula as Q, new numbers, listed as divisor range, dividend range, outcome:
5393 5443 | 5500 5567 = 1.08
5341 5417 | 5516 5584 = 1.08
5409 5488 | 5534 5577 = 1.08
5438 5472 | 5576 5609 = 1.06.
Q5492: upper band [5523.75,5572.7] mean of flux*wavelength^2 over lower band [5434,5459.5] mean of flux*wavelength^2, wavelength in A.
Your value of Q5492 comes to 1.14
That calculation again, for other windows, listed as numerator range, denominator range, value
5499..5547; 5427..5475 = 1.10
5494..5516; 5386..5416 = 1.11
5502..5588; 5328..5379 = 1.17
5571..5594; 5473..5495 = 1.02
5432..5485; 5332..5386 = 1.04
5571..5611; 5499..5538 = 1.03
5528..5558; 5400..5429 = 1.14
